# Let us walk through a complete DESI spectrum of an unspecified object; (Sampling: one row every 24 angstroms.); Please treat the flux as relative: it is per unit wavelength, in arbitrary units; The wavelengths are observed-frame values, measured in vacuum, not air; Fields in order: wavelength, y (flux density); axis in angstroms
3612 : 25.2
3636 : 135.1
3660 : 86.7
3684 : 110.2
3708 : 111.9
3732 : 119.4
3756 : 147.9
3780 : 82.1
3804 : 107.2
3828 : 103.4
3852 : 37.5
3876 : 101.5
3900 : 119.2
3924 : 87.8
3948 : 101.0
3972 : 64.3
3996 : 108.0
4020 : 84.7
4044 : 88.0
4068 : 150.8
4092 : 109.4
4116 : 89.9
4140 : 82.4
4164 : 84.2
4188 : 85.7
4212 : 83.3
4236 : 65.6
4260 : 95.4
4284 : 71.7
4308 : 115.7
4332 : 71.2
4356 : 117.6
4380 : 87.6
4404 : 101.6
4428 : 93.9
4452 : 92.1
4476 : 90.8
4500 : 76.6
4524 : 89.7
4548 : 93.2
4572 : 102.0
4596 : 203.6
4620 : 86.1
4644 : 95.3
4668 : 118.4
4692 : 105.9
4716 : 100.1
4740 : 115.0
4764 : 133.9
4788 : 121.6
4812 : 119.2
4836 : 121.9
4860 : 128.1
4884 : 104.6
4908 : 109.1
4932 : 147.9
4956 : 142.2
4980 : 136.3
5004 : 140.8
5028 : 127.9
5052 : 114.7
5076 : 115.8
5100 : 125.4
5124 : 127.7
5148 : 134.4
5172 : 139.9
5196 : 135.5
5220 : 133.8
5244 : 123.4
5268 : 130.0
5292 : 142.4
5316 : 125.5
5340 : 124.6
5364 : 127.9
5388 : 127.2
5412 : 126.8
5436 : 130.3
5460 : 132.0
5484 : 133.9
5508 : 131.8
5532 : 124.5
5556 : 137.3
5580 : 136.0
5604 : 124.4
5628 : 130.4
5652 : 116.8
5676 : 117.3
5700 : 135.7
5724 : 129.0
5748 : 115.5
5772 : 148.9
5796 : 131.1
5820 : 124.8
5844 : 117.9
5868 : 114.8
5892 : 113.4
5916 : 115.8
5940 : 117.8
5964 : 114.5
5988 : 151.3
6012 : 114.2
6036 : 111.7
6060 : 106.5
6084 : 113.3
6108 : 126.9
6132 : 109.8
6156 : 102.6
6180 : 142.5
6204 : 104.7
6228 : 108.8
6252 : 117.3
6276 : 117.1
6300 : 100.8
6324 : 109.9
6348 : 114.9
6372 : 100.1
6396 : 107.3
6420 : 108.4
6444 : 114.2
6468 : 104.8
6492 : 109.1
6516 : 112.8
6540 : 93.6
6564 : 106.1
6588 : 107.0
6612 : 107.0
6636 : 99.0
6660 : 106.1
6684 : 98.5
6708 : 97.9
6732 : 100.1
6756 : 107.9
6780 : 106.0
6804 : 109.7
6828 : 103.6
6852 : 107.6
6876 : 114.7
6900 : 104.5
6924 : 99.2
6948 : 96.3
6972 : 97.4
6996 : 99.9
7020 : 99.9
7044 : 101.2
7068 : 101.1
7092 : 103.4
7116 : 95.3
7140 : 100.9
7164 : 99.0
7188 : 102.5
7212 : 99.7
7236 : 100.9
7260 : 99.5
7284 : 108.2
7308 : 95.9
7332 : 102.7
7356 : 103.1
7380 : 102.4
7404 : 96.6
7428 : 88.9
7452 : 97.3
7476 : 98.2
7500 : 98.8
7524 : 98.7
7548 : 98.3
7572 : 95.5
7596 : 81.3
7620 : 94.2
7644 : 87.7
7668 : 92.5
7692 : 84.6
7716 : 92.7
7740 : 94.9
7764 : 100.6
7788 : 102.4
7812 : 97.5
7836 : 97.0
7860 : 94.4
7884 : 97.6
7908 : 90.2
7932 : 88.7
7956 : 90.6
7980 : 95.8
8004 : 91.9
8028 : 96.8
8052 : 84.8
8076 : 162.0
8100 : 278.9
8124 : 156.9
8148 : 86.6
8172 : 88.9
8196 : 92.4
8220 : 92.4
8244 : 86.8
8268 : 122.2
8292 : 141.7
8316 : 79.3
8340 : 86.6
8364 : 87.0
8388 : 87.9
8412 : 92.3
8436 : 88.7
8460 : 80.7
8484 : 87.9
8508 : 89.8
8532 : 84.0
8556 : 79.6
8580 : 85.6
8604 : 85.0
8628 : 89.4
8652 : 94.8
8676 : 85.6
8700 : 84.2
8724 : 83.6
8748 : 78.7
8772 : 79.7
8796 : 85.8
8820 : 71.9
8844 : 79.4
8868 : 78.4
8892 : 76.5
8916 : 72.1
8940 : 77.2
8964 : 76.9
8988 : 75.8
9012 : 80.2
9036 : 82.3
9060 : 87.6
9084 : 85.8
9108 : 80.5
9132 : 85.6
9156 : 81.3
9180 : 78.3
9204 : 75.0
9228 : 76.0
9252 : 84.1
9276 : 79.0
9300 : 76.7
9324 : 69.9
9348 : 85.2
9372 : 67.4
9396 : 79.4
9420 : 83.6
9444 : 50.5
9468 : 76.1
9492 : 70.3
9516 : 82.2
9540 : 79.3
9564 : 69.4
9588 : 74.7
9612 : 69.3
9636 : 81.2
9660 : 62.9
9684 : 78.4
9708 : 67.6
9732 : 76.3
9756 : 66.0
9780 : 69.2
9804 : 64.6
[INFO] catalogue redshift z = 0.23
